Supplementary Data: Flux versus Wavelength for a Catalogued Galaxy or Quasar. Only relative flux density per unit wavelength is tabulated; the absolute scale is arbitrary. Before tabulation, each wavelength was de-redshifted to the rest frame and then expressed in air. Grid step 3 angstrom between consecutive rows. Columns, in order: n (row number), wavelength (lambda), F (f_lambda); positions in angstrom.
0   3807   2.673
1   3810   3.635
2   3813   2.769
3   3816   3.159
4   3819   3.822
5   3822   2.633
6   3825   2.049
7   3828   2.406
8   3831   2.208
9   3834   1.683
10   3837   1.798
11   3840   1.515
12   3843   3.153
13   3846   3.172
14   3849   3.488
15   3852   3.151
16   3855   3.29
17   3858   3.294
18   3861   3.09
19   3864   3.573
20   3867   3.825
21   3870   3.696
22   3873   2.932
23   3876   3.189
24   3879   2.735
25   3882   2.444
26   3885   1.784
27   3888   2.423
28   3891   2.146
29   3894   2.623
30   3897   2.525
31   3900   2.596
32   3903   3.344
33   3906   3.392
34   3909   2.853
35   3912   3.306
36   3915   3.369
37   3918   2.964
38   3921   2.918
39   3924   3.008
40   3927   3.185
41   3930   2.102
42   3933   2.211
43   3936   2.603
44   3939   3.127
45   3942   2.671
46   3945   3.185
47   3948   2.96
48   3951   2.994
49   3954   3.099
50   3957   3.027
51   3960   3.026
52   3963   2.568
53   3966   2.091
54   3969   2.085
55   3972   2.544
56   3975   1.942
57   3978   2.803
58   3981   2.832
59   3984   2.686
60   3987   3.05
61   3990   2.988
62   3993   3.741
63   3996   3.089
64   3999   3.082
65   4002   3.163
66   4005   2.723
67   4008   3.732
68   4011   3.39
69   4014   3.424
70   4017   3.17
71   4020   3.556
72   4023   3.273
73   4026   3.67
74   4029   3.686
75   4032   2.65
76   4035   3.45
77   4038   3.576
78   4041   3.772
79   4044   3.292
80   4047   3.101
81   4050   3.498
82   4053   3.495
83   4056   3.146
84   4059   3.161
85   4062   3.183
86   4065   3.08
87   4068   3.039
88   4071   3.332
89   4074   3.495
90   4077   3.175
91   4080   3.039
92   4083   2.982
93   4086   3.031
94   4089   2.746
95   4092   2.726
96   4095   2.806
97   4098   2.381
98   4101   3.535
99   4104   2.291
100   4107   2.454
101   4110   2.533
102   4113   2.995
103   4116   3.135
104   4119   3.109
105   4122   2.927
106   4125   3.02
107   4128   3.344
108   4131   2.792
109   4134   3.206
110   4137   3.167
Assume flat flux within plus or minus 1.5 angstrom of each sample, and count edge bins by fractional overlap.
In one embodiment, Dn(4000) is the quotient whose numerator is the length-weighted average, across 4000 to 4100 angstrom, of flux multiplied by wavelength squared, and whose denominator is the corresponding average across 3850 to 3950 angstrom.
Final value 1.18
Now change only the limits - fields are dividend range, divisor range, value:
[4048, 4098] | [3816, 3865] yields 1.25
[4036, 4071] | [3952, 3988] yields 1.30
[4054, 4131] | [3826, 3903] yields 1.21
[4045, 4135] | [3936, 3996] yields 1.14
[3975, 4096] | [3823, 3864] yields 1.31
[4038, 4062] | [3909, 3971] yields 1.26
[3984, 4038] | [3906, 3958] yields 1.16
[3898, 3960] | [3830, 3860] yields 1.14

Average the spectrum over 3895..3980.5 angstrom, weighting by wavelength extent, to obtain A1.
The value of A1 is 2.8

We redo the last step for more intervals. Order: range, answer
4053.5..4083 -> 3.18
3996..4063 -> 3.32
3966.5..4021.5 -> 2.98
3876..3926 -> 2.79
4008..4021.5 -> 3.42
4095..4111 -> 2.66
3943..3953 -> 3.03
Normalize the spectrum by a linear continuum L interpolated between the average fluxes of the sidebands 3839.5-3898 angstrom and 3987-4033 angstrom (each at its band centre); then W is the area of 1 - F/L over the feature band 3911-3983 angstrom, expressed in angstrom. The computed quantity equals 8.1 angstrom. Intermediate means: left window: 2.93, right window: 3.29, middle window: 2.77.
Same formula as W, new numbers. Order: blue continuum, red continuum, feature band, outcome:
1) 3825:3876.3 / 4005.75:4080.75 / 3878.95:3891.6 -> 3.0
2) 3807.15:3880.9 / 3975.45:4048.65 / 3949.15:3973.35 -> 3.5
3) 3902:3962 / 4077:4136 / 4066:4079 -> -1.5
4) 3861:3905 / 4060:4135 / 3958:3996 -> 2.5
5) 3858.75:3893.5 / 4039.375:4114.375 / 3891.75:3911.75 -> 0.2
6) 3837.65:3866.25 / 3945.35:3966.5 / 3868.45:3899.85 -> 3.7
